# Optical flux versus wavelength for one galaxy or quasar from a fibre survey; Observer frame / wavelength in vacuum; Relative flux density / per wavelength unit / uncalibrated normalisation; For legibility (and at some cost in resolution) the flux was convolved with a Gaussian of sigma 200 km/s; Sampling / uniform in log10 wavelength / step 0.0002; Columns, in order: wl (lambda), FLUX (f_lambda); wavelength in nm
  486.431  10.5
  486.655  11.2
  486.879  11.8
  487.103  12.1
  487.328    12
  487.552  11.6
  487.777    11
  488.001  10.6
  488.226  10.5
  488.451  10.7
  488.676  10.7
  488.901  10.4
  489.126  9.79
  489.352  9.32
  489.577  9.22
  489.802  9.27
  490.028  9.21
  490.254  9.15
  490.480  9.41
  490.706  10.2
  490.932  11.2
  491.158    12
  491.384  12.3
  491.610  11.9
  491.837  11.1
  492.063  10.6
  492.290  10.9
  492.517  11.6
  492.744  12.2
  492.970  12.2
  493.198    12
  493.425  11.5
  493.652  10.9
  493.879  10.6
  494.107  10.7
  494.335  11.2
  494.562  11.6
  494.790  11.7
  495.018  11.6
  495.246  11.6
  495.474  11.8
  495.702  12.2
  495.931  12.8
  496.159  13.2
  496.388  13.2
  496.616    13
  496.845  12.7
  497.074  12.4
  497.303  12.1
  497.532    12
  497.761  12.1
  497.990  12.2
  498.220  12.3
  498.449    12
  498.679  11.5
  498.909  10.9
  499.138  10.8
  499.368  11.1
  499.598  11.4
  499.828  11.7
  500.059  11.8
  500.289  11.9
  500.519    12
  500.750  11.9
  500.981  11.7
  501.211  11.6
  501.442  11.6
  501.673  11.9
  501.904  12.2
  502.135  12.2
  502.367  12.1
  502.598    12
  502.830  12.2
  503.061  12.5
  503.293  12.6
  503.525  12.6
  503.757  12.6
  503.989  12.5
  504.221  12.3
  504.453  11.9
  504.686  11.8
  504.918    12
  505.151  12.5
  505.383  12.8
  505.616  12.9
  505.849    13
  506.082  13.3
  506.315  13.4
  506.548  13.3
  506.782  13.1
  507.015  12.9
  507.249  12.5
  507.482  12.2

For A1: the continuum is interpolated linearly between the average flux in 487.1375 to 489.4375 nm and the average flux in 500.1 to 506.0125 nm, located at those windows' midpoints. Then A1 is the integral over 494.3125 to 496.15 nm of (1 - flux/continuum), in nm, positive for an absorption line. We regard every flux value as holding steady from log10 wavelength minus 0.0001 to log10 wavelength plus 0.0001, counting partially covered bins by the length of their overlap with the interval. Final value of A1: -0.080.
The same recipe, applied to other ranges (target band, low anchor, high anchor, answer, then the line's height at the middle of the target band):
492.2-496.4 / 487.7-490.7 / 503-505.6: -0.38 nm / 10.8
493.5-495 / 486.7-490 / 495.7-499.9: 0.05 nm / 11.5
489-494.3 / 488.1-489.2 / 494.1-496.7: 0.20 nm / 11.2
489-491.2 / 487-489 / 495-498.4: 0.30 nm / 11.4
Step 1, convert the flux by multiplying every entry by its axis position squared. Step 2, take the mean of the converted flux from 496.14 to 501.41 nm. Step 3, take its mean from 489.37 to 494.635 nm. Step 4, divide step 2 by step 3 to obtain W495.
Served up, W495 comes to 1.1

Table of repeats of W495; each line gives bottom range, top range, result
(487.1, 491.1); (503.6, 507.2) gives 1.31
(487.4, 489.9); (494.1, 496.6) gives 1.20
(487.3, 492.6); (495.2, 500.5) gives 1.17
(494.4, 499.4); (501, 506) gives 1.05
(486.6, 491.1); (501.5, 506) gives 1.25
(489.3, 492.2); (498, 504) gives 1.19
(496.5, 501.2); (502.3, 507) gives 1.09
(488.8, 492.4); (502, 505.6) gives 1.25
